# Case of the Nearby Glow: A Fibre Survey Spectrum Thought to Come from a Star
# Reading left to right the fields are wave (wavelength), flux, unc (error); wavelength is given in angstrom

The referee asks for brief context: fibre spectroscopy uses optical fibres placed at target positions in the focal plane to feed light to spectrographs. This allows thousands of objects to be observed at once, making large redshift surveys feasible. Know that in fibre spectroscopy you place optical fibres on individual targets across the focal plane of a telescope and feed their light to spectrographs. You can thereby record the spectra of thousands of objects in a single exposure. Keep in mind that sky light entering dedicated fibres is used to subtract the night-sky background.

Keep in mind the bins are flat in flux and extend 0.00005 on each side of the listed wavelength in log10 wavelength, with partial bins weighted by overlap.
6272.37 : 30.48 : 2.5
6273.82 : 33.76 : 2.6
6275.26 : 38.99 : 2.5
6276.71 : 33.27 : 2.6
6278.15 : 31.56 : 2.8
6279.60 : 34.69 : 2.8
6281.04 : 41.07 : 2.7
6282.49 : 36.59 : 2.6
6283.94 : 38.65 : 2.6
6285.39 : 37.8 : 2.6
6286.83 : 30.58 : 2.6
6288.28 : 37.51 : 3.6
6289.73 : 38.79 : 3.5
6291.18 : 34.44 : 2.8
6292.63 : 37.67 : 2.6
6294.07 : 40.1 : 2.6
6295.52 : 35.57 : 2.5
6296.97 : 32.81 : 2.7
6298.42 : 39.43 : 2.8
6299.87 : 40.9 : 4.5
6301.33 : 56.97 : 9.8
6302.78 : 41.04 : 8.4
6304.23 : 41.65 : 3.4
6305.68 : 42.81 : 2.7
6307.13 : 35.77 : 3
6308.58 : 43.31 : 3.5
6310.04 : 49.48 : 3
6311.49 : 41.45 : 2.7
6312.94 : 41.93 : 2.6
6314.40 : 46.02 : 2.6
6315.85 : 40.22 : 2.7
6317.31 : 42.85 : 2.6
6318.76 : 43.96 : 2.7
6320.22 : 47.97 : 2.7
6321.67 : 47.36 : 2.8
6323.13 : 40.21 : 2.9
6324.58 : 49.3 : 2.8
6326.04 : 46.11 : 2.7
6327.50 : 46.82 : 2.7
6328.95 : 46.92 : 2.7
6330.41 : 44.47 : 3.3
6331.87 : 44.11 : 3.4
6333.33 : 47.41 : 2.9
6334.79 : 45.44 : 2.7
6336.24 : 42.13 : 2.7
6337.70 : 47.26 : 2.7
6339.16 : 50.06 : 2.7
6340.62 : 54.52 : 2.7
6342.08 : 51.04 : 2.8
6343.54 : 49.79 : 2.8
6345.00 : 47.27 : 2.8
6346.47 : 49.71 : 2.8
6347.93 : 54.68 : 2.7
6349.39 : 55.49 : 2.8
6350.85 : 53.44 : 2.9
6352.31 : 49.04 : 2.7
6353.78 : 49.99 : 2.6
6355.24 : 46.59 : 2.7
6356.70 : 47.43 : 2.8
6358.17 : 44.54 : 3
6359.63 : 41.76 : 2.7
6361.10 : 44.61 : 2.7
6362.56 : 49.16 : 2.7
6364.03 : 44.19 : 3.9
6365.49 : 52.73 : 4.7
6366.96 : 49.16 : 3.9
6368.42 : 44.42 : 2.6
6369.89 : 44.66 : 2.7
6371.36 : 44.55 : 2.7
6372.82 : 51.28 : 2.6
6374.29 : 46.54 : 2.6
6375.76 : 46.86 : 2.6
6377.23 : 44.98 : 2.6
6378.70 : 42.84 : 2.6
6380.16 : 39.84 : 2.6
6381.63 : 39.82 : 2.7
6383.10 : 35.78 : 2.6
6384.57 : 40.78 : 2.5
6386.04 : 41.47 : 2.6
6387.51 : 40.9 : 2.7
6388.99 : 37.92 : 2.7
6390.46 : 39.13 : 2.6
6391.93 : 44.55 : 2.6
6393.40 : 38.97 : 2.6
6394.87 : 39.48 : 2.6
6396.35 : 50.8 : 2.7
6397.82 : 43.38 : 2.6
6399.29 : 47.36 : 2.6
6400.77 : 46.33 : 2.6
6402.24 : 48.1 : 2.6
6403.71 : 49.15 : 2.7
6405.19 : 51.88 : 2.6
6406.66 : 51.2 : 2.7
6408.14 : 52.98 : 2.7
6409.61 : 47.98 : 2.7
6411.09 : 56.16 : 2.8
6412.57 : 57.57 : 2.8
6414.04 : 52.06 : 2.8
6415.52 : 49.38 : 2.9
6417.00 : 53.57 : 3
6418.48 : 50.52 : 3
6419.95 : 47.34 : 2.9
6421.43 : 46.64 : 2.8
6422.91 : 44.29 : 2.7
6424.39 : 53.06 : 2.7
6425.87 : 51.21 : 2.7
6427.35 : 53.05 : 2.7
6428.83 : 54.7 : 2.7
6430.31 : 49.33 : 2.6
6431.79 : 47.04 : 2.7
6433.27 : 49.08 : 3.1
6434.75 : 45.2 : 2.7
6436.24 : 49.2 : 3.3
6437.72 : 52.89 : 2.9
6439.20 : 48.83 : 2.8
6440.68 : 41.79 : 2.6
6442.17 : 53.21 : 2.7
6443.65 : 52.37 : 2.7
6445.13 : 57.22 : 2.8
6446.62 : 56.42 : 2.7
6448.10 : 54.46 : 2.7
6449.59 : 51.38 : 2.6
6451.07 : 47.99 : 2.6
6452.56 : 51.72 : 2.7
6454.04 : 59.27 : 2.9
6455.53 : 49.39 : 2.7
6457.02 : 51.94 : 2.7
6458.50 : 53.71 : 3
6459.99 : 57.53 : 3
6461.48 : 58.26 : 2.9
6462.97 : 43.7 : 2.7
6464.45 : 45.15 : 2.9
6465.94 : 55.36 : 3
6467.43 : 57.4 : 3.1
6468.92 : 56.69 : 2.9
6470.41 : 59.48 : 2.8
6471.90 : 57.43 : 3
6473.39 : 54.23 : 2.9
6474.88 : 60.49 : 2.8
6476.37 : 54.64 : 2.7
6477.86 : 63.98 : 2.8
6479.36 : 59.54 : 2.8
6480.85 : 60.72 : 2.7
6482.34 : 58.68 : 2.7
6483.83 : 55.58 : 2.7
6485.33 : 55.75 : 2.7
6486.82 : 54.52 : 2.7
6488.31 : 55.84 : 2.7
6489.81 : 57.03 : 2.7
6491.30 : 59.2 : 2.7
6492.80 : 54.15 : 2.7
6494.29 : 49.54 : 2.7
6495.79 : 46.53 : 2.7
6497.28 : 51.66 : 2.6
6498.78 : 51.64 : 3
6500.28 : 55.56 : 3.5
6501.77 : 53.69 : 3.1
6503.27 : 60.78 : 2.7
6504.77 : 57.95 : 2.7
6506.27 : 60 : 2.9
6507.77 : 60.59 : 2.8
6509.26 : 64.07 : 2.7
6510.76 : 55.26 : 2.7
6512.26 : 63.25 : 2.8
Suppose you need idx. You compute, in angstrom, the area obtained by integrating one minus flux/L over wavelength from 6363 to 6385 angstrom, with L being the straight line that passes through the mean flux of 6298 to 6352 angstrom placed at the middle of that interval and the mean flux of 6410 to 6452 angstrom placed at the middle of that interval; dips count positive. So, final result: 1.7 angstrom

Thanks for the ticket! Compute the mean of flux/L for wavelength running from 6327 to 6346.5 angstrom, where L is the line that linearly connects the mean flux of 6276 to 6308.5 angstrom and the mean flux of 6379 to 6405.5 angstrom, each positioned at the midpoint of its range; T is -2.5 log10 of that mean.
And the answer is -0.18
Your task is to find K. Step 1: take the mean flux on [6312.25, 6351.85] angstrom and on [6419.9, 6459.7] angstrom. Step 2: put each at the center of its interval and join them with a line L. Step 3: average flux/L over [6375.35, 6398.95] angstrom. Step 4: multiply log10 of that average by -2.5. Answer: 0.18 mag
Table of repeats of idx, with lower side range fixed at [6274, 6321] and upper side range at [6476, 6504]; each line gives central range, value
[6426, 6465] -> 0.52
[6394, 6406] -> 0.33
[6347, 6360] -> -1.47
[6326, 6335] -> -0.71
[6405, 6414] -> -0.71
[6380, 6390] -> 1.61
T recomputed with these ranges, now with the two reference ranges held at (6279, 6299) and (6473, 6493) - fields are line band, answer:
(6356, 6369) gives -0.04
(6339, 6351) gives -0.21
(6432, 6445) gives 0.07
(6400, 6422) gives -0.02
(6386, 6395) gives 0.18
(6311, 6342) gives -0.12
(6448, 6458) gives 0.04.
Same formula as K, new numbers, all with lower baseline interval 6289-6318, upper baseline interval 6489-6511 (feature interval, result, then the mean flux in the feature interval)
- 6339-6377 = -0.08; 48.5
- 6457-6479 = -0.04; 55.5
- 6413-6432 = -0.01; 50.4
